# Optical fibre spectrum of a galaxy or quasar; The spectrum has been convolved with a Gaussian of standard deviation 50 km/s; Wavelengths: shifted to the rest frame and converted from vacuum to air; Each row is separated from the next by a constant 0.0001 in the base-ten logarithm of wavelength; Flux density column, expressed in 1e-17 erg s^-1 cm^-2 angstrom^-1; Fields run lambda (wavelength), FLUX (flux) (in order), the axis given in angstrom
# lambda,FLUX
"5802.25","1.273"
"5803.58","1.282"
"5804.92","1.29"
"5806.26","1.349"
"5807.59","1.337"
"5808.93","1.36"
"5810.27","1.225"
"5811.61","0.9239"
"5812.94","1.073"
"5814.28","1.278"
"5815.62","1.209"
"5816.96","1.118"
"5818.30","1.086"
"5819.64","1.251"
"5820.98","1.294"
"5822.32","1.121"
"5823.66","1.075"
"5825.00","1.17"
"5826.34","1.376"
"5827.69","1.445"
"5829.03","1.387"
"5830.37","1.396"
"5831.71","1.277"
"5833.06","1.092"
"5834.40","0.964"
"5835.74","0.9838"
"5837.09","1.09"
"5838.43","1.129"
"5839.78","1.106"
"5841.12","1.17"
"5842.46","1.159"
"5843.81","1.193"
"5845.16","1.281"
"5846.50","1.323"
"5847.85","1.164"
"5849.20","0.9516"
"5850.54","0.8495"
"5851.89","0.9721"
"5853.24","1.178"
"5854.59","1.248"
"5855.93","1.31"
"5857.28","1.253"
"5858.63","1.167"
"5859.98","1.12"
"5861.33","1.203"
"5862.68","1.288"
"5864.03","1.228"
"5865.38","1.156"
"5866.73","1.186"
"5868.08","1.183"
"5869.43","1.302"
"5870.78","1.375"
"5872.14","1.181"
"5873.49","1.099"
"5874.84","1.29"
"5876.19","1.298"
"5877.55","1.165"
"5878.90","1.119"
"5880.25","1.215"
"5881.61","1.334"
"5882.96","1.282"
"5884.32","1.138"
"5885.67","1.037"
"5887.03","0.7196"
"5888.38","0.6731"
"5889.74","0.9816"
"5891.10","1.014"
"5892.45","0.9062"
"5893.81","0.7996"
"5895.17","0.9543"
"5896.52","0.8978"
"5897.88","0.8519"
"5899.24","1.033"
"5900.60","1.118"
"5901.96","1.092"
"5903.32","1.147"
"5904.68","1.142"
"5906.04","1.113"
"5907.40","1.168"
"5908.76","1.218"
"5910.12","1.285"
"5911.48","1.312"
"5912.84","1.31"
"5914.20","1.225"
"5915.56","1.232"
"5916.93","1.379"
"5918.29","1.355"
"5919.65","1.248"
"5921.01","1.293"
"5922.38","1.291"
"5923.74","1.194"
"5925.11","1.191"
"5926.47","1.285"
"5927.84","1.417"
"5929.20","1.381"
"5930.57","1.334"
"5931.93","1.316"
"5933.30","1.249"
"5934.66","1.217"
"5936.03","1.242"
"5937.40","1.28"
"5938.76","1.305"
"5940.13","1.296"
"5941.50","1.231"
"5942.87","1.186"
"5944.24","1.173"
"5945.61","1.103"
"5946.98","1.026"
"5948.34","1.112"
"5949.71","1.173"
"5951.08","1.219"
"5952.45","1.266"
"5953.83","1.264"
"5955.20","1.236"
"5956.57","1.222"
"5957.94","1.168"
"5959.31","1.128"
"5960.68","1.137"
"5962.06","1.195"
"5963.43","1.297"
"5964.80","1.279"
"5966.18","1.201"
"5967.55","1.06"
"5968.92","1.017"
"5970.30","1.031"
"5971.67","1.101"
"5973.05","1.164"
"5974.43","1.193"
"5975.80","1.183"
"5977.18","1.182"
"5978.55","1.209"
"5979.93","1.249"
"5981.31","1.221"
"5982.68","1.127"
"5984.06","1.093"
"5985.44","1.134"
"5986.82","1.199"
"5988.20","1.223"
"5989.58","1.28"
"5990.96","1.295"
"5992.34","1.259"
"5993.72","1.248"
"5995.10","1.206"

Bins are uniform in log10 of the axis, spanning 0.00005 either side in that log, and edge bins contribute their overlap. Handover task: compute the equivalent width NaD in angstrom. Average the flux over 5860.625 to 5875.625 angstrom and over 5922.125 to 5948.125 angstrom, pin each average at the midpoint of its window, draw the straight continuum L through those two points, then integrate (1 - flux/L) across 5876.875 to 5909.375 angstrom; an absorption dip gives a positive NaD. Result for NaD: 4.9 angstrom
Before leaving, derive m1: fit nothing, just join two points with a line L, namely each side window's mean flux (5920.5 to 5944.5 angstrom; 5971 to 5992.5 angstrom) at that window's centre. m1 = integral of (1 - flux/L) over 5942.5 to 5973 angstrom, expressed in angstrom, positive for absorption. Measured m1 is 1.7 angstrom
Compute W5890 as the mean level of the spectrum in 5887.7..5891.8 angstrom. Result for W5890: 0.89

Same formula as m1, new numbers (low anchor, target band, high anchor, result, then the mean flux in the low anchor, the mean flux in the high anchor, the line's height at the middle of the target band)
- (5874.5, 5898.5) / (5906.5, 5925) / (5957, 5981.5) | -3.2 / 1.03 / 1.17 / 1.08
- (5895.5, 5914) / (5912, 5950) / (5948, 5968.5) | -3.0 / 1.13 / 1.2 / 1.16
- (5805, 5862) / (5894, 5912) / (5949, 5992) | 1.4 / 1.18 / 1.19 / 1.18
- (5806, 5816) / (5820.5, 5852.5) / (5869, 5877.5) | 1.7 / 1.22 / 1.25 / 1.23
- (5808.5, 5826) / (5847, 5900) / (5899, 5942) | 4.6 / 1.17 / 1.25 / 1.21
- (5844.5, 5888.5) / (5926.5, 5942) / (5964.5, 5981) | -1.9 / 1.17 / 1.15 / 1.16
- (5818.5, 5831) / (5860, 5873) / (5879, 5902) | -1.5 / 1.27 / 1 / 1.1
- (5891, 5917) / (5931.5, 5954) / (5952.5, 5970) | -1.1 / 1.11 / 1.18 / 1.16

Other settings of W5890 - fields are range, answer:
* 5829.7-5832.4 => 1.33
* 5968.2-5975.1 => 1.1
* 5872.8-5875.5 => 1.2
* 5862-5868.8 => 1.21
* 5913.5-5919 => 1.3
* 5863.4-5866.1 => 1.19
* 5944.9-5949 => 1.08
